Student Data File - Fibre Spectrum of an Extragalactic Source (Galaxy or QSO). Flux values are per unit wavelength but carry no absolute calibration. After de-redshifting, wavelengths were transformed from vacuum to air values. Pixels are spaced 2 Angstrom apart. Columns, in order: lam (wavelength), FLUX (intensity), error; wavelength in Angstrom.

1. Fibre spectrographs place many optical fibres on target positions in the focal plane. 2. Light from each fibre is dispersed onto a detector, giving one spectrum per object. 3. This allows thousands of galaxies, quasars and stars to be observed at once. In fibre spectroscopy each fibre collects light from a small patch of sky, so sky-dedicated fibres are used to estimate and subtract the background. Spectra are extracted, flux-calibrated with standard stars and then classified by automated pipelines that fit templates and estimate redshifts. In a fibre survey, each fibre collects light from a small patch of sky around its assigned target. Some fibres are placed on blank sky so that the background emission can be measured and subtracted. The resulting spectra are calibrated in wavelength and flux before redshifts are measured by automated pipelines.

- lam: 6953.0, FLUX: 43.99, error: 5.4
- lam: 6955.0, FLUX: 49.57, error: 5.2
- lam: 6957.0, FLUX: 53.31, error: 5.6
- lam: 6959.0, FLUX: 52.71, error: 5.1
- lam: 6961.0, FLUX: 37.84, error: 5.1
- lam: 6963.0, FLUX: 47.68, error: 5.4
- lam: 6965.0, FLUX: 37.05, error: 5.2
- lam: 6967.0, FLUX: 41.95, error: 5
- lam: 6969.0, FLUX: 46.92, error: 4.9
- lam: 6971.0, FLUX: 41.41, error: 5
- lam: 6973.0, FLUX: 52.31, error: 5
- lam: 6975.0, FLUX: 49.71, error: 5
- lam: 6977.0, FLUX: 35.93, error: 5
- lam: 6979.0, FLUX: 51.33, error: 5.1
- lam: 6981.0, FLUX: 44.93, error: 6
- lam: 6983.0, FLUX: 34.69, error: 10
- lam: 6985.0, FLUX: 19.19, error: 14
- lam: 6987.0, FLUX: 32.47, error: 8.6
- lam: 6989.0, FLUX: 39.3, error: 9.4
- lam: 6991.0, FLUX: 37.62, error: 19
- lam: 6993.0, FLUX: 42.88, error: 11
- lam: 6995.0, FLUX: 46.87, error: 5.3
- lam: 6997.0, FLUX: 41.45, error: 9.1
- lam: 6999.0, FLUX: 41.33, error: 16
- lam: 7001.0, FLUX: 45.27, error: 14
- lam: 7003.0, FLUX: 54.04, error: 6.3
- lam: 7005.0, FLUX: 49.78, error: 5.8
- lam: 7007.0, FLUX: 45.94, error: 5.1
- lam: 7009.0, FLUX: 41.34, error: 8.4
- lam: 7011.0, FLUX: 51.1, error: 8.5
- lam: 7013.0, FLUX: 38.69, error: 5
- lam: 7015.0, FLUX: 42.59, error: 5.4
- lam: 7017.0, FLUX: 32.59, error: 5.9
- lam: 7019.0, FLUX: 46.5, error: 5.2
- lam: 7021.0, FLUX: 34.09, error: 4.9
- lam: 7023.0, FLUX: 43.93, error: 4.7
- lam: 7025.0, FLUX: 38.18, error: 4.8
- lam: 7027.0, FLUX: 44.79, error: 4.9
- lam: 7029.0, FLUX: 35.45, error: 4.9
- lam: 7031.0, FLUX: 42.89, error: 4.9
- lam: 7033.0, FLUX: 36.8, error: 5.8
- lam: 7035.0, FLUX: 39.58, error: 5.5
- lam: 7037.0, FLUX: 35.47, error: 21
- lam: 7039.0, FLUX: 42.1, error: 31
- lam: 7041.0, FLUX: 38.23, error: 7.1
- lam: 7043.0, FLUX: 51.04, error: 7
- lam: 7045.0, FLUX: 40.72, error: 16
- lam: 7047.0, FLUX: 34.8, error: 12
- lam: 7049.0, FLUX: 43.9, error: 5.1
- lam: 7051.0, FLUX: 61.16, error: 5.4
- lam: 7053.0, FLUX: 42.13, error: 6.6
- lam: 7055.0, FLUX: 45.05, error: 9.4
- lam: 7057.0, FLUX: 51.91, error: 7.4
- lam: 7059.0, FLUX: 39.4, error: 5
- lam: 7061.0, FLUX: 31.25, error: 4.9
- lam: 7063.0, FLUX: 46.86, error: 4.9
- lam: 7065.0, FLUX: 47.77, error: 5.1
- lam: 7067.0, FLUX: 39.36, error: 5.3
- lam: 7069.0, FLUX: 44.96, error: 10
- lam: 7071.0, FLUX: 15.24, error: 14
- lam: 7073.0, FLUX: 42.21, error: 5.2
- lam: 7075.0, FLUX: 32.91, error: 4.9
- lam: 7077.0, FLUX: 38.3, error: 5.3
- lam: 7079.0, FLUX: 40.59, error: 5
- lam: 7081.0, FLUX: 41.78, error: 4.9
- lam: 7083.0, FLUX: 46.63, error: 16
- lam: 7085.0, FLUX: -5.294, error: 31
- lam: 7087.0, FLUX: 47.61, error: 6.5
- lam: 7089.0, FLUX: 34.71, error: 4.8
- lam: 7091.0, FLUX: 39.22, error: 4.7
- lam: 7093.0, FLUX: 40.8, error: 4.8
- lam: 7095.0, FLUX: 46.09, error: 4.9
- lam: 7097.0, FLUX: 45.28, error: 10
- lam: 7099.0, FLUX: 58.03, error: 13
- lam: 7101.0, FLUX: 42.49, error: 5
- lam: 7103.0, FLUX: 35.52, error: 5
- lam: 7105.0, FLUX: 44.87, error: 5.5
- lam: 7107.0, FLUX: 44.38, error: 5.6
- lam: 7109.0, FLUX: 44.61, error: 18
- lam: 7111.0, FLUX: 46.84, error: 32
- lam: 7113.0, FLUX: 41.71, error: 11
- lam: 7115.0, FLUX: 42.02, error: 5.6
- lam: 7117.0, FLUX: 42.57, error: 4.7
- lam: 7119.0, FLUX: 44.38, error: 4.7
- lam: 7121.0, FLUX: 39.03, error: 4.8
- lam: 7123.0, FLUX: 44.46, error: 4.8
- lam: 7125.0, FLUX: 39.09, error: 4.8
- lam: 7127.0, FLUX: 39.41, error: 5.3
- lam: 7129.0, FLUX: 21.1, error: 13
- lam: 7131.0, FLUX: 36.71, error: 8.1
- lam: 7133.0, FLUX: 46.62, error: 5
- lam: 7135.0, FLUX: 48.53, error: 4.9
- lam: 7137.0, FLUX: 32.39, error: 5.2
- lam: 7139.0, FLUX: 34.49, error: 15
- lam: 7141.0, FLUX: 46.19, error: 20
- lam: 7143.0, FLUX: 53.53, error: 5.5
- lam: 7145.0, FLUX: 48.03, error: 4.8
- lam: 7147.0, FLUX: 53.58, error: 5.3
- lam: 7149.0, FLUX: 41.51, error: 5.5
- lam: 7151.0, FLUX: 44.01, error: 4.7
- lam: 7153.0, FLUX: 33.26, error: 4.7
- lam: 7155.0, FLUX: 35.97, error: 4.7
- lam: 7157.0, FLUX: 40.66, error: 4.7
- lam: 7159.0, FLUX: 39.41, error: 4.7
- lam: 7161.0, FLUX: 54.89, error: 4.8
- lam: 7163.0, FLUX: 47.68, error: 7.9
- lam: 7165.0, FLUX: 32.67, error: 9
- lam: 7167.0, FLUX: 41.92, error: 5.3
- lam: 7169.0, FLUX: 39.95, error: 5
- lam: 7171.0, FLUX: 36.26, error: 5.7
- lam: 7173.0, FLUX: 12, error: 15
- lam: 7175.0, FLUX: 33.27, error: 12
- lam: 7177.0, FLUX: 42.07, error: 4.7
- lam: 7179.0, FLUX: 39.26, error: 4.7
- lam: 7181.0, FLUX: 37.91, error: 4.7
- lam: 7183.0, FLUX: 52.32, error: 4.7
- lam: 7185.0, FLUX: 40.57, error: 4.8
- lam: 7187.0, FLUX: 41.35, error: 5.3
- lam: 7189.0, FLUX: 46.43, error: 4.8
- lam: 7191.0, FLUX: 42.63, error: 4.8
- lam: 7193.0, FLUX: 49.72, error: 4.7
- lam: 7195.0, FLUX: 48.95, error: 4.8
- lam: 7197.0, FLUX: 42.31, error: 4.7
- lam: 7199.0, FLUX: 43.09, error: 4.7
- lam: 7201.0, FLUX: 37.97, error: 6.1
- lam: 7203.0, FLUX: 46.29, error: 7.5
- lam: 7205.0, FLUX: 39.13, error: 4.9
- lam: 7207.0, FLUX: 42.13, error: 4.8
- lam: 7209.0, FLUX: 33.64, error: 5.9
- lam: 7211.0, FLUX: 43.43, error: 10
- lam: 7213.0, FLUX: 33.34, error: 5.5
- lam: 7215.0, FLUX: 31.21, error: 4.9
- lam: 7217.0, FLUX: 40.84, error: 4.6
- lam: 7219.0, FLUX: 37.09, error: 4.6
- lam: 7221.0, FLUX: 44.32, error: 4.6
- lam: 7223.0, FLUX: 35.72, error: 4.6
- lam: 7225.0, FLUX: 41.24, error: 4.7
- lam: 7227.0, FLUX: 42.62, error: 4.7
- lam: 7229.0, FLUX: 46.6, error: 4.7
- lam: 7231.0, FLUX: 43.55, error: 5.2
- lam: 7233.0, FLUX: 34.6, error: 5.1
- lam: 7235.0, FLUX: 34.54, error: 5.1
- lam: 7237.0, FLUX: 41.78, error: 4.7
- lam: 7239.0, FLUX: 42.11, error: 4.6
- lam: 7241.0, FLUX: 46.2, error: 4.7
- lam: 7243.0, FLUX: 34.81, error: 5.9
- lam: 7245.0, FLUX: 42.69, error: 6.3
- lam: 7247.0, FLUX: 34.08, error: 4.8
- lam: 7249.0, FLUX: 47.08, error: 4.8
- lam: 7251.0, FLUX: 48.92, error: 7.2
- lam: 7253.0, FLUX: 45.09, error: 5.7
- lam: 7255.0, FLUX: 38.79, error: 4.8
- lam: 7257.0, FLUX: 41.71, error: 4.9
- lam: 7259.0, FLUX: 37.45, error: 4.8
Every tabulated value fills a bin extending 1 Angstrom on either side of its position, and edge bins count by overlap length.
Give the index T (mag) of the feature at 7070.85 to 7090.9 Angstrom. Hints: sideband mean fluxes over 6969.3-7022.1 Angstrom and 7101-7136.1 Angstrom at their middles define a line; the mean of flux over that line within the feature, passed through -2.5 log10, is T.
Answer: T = 0.20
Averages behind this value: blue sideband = 42.1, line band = 34.5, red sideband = 41.3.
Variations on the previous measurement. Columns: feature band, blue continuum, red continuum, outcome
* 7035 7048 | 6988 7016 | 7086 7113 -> 0.09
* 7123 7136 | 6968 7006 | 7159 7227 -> 0.05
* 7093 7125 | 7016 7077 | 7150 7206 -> -0.08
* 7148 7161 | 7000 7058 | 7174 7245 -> 0.03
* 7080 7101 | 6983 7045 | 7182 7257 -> 0.04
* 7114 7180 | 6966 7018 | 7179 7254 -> 0.04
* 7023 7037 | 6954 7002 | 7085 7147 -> 0.07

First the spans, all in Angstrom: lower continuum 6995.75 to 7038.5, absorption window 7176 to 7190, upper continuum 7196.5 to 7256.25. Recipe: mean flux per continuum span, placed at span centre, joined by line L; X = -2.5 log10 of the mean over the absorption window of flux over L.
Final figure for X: -0.05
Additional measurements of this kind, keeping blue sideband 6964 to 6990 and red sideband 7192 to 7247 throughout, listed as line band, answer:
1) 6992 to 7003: -0.10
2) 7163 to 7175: 0.20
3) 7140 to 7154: -0.13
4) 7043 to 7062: -0.08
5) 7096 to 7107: -0.12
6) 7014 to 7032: 0.01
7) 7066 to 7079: 0.13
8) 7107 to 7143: -0.01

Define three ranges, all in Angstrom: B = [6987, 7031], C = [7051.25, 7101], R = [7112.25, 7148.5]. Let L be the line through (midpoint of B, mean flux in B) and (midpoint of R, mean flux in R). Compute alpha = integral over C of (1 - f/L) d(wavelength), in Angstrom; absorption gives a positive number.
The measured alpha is 2.4 Angstrom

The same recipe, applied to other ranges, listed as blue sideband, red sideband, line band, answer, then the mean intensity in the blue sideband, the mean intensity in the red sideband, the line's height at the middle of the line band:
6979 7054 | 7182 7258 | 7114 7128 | 0.00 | 41.6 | 41.5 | 41.6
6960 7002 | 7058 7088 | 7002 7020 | -2.22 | 41.3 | 36.6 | 39.8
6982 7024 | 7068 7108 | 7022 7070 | -3.02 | 41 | 38.8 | 39.9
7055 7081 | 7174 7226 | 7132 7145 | -1.17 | 39.6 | 41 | 40.3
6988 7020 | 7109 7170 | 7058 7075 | 1.87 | 43.6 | 41.8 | 42.8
